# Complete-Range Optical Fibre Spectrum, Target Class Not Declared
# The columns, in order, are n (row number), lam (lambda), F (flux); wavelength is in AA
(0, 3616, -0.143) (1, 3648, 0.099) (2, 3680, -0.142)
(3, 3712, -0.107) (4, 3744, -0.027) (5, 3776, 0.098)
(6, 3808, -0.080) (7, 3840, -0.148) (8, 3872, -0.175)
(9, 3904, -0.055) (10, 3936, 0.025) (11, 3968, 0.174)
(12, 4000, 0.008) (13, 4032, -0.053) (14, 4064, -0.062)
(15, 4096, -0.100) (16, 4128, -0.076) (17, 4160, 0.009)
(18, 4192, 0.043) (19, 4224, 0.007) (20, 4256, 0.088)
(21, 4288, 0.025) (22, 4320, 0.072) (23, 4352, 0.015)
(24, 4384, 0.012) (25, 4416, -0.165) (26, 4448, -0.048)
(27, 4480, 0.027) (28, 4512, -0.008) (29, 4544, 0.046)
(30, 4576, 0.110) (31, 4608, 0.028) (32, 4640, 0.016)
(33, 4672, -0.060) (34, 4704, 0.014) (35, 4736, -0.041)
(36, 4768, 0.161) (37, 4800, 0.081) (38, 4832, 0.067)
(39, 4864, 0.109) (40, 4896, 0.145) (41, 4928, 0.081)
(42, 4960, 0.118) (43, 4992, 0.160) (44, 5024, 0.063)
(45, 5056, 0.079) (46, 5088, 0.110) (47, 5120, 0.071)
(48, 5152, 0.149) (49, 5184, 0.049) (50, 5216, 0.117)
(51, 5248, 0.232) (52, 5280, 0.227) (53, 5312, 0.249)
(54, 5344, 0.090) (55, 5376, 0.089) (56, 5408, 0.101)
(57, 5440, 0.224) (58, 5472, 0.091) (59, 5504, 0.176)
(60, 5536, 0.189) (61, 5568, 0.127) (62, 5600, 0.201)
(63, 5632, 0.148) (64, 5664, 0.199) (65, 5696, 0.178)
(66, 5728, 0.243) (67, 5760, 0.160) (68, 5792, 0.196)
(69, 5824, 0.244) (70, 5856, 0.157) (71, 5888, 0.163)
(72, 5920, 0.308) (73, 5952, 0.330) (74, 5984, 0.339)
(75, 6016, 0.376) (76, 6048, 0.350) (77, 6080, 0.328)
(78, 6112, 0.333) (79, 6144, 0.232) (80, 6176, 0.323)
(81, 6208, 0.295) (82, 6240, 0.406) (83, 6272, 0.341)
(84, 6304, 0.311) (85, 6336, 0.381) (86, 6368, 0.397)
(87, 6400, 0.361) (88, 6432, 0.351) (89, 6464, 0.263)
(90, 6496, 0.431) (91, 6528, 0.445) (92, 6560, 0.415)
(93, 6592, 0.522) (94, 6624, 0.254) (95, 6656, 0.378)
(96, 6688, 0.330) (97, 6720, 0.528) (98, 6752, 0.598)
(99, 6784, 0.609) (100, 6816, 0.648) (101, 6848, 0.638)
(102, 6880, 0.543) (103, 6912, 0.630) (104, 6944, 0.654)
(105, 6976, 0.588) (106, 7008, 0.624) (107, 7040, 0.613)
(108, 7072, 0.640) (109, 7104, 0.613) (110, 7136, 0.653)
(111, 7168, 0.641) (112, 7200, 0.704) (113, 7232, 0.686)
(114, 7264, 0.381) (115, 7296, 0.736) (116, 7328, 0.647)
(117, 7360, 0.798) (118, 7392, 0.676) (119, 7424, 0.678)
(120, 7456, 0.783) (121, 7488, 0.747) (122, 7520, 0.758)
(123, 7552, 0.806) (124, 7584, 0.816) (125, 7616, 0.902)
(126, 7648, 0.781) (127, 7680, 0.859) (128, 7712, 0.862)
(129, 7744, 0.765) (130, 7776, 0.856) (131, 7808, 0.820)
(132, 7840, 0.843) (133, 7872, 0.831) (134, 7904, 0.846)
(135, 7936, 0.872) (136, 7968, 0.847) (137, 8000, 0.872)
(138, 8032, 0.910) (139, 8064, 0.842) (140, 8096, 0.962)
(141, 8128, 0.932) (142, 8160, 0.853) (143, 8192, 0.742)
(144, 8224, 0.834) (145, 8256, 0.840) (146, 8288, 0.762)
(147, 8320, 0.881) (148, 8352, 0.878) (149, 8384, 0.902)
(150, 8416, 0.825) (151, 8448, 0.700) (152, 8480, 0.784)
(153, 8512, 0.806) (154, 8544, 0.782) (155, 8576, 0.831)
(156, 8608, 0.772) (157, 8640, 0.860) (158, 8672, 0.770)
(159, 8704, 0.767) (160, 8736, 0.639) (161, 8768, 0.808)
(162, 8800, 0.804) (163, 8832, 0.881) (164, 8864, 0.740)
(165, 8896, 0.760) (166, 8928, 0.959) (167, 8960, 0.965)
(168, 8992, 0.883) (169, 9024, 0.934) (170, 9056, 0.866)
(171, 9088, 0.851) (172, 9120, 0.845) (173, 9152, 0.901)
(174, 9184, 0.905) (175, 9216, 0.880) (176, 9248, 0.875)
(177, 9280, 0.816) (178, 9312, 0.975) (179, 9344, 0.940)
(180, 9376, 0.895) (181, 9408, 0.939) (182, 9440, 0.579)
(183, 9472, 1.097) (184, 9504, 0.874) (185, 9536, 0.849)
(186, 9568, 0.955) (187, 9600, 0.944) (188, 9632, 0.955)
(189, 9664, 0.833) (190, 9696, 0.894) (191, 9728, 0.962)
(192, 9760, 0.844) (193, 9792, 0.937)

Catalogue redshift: 0.69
